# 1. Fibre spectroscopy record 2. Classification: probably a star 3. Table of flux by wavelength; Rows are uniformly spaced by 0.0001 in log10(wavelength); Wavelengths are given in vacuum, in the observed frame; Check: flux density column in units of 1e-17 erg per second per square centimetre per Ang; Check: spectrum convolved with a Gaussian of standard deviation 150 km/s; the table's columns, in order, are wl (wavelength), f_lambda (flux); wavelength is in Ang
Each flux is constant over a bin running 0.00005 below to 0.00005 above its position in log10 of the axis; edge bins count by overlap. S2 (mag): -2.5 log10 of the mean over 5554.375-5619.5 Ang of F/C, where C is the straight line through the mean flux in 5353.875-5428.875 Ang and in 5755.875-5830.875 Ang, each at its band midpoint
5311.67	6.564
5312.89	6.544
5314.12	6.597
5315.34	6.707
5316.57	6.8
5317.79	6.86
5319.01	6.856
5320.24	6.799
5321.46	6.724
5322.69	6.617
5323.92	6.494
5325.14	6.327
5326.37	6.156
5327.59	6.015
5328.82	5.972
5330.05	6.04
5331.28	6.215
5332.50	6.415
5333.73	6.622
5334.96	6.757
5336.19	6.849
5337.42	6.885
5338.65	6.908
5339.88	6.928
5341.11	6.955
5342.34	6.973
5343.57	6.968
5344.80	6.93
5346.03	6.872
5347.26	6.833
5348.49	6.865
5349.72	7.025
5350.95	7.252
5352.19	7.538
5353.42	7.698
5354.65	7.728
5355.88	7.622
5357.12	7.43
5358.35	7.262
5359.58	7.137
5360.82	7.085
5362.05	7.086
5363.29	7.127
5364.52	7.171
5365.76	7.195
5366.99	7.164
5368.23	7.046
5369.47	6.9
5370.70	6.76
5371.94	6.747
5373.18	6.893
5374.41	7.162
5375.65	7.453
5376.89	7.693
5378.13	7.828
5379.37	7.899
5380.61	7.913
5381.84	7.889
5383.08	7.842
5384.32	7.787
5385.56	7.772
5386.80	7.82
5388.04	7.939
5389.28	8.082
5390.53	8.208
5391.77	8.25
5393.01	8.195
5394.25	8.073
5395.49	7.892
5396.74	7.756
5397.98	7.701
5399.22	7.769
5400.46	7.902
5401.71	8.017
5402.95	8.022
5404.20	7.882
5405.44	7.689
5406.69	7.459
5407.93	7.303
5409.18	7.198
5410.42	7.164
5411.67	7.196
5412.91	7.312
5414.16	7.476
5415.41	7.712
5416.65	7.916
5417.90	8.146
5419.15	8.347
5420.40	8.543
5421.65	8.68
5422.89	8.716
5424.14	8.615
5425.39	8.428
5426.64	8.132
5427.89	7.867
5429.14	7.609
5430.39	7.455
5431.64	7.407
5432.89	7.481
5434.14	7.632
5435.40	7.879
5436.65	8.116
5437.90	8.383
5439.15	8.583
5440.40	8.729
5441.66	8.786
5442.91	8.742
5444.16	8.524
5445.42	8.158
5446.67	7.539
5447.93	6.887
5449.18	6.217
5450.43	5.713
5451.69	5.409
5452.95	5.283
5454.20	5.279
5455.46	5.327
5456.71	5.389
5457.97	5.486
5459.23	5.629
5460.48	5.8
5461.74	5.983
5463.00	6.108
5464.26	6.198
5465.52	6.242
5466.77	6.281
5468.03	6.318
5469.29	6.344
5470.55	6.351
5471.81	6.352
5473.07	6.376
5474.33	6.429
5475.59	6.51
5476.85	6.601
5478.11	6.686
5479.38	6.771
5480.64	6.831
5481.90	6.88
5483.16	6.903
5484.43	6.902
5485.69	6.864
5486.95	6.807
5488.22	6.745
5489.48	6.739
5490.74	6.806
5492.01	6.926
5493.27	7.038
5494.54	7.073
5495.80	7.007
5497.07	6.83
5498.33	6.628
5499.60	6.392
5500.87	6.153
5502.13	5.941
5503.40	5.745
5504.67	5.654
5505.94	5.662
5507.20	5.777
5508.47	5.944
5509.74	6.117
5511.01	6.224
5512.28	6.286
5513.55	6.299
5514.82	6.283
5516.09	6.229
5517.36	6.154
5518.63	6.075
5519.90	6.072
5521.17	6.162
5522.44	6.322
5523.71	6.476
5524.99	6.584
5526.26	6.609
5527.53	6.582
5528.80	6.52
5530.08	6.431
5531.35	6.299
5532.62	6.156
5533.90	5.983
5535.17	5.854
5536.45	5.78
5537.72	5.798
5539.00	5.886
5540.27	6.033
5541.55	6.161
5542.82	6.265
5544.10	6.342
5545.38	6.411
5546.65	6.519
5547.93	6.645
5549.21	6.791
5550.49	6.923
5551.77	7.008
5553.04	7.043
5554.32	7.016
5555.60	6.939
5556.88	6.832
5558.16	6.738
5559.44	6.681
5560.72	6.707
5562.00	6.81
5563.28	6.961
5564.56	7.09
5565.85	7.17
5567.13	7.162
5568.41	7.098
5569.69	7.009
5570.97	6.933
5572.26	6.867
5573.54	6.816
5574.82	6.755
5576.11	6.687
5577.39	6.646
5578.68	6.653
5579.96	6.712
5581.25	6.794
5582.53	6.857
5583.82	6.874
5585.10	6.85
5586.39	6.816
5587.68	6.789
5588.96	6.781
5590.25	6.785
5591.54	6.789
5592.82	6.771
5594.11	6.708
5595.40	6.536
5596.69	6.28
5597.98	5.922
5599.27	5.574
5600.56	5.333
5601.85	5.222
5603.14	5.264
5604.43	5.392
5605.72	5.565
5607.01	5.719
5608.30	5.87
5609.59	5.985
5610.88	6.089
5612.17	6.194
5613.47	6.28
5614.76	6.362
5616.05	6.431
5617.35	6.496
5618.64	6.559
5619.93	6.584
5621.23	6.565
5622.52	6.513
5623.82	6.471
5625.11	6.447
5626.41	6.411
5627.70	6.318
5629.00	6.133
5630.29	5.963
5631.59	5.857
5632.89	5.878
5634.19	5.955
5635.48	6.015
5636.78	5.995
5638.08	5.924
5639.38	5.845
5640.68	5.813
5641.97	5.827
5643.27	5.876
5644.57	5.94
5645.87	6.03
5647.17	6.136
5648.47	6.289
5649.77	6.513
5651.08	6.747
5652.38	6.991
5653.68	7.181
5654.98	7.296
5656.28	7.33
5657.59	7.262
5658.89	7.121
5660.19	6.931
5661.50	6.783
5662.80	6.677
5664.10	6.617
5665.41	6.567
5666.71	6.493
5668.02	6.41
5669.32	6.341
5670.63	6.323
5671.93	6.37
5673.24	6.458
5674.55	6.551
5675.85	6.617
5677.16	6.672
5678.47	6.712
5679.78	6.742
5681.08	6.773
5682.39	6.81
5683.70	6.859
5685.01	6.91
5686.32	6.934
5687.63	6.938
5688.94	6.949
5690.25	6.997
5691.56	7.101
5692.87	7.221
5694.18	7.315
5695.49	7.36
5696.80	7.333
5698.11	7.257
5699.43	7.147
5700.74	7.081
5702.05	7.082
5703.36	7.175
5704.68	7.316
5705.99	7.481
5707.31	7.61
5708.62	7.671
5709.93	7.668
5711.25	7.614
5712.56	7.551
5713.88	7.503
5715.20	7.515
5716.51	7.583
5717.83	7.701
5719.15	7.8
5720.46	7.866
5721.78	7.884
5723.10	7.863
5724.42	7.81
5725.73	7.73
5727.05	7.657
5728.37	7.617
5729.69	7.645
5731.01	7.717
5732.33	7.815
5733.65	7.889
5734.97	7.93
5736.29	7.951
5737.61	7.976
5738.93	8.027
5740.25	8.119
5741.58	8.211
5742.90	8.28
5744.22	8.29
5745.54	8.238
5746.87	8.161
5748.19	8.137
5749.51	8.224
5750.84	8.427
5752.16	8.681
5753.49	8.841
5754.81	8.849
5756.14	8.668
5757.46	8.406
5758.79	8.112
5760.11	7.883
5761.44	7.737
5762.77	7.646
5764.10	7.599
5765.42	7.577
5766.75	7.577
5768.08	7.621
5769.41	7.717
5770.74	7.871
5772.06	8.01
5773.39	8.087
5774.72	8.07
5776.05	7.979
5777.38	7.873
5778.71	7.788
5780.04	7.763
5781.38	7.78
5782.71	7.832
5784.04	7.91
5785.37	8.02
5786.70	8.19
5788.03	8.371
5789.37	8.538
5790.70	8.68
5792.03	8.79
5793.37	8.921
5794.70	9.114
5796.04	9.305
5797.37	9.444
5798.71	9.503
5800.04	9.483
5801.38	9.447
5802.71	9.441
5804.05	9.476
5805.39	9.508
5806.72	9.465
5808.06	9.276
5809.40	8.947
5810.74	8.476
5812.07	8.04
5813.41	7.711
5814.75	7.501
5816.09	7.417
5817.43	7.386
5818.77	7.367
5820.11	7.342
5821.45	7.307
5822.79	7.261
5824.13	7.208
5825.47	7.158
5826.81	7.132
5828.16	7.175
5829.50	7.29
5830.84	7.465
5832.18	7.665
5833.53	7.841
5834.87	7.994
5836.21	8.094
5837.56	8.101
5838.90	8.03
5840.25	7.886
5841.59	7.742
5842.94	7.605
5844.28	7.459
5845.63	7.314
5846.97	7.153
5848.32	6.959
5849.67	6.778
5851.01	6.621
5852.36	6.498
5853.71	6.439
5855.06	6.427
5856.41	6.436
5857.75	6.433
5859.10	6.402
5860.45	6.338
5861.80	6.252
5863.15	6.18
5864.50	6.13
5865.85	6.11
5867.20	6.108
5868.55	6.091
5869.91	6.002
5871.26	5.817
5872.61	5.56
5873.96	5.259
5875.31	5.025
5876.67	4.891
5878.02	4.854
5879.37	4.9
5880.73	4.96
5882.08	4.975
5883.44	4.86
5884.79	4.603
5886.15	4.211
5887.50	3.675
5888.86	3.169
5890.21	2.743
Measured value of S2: 0.21 mag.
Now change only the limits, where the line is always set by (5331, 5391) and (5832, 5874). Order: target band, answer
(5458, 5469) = 0.18 mag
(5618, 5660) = 0.10 mag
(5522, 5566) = 0.09 mag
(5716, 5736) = -0.12 mag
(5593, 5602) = 0.17 mag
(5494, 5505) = 0.12 mag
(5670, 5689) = 0.04 mag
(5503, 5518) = 0.18 mag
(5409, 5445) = -0.12 mag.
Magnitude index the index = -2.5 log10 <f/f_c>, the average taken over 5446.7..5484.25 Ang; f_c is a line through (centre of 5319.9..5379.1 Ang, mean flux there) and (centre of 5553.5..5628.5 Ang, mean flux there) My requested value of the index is 0.09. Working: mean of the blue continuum 6.95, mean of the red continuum 6.51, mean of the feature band 6.19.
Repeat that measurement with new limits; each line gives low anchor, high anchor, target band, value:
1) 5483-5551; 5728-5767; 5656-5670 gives 0.11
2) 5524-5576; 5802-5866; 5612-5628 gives 0.06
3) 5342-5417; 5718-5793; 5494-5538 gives 0.23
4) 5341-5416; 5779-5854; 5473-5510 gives 0.17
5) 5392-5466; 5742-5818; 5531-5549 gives 0.24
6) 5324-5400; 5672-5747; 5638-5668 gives 0.14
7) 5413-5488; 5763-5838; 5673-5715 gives 0.10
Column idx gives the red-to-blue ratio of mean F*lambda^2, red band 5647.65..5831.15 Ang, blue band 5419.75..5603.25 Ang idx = 1.3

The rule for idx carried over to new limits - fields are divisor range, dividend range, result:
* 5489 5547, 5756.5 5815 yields 1.47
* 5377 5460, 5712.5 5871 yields 1.17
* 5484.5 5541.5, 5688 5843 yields 1.38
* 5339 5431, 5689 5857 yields 1.19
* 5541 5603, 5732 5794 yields 1.30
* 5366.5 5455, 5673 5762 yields 1.11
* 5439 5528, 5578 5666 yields 1.03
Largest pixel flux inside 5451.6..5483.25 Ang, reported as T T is 6.903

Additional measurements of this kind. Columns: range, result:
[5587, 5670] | 7.33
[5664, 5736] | 7.93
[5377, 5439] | 8.716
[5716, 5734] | 7.889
